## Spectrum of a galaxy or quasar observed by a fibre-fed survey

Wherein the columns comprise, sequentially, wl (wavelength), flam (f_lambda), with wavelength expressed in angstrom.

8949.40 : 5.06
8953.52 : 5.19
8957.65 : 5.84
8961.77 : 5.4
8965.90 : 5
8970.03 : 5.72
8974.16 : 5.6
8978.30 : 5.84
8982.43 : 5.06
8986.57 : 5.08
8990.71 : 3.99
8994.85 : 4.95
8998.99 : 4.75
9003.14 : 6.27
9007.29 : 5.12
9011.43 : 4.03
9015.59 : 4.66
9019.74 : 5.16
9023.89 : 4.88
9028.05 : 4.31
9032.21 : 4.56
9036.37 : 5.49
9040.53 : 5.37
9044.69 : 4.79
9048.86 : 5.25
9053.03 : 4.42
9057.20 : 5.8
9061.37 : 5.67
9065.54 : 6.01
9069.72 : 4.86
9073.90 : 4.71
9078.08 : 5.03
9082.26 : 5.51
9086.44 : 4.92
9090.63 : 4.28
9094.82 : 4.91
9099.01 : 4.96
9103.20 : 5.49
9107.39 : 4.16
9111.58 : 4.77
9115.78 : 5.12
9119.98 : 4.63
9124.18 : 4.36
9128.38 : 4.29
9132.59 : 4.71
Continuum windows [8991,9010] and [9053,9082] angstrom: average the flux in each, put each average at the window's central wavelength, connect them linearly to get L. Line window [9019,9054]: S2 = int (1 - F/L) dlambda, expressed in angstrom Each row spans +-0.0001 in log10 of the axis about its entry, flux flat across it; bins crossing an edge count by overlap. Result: 1.9 angstrom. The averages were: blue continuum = 5.11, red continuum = 5.29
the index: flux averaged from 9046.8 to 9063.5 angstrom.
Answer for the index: 5.29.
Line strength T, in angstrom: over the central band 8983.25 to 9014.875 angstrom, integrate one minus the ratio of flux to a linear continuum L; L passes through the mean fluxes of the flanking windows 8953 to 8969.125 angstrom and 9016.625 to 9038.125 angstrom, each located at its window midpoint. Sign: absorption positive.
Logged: 1.3 angstrom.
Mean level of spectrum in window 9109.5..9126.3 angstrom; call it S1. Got 4.72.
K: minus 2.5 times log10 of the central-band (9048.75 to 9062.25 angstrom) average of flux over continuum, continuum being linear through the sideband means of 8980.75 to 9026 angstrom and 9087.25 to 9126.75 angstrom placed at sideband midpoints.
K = -0.09 mag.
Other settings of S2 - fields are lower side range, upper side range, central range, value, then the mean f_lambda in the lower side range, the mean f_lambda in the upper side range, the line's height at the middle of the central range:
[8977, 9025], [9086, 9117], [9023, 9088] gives -2.9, 4.97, 4.81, 4.89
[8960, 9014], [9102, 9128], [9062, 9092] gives -1.6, 5.13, 4.7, 4.83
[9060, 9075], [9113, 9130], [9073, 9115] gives 0.8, 5.33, 4.62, 4.98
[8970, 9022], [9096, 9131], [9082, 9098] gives -0.1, 5.07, 4.73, 4.8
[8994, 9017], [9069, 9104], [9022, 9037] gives 0.7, 4.97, 4.95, 4.96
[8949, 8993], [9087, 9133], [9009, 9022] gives 1.1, 5.26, 4.7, 5.08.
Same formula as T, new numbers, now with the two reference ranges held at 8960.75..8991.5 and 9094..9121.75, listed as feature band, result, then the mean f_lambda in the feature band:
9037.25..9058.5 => -0.3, 5.12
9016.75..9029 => 0.7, 4.82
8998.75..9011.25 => -0.2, 5.27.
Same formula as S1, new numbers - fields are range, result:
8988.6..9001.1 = 4.57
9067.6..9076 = 4.79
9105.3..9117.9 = 4.68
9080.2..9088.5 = 5.22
